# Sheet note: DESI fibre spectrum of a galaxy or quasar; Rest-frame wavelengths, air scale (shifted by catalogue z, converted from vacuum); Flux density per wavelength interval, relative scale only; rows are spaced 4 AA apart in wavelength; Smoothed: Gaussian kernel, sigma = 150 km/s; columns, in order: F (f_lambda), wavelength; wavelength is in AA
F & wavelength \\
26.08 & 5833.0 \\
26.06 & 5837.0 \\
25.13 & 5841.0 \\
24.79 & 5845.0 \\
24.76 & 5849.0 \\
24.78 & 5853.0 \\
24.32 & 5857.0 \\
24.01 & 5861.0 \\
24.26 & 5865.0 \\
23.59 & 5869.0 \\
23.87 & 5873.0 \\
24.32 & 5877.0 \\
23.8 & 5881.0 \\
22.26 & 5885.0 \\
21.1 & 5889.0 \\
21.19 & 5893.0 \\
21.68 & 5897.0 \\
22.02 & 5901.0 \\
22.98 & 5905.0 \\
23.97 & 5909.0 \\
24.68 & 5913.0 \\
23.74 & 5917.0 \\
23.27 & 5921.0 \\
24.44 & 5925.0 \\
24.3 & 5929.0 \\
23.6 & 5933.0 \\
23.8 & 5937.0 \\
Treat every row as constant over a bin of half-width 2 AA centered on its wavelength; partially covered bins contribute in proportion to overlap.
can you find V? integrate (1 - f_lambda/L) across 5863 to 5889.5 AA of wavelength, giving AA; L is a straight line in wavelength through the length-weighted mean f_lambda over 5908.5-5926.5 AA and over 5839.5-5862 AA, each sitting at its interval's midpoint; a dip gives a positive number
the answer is 1.1 AA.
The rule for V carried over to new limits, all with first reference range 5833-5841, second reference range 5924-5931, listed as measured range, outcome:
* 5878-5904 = 2.94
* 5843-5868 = 1.06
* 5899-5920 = 1.01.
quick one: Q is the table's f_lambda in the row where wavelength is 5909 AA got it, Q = 23.97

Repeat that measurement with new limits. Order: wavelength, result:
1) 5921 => 23.27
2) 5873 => 23.87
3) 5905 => 22.98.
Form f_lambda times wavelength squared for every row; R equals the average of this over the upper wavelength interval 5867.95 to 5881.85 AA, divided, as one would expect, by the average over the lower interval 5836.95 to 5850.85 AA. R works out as 1.0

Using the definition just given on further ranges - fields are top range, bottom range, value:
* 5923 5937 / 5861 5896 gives 1.06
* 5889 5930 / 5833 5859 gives 0.94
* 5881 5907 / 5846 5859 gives 0.91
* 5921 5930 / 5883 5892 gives 1.13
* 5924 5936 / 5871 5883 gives 1.02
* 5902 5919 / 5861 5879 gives 1.00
